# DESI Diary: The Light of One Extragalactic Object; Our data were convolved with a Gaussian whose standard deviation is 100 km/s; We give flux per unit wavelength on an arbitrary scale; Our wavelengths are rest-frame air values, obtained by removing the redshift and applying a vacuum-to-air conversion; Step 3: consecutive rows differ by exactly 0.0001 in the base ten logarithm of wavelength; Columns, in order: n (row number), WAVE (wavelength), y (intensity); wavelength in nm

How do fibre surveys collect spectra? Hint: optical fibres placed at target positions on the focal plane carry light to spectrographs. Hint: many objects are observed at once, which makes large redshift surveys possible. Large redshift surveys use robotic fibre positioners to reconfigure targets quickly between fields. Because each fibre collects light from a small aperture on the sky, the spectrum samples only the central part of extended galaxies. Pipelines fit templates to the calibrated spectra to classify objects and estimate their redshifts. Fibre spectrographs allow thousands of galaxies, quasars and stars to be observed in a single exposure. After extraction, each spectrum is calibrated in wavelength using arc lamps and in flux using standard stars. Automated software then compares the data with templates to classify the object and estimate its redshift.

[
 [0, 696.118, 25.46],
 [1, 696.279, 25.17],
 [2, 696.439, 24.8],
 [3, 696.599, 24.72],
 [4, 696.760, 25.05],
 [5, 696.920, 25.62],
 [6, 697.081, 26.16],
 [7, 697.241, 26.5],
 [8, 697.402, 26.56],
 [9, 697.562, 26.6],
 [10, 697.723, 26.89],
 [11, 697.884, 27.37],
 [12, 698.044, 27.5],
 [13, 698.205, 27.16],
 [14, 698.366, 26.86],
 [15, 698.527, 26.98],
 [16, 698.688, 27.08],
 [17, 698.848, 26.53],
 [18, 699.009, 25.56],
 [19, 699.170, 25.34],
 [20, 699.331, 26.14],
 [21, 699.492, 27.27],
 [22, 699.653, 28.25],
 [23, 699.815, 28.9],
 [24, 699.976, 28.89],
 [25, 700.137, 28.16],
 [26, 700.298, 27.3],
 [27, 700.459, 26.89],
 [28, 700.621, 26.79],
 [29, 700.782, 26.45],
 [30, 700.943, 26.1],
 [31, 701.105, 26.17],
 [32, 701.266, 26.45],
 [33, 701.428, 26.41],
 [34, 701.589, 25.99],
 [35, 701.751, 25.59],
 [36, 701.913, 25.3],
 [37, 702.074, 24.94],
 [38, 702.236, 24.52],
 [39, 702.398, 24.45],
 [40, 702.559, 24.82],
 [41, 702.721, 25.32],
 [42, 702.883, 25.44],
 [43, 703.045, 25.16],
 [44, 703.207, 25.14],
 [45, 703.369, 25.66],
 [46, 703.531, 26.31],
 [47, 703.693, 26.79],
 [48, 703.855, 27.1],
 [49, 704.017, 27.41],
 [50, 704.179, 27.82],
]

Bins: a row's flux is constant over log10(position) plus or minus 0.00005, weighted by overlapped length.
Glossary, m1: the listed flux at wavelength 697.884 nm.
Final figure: 27.37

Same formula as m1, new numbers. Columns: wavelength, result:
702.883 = 25.44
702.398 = 24.45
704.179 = 27.82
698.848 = 26.53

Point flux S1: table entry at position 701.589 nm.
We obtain 25.99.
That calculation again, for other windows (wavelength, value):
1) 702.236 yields 24.52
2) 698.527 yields 26.98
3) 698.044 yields 27.5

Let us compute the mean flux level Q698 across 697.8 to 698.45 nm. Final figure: 27.2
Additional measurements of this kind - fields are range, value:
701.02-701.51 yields 26.3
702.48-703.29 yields 25.2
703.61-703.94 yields 27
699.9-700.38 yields 28.1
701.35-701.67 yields 26.2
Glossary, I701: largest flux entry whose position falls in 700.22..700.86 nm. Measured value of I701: 27.3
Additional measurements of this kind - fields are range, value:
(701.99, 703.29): 25.44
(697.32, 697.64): 26.6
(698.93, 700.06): 28.9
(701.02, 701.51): 26.45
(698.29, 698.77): 27.08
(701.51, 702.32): 25.99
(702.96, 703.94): 27.1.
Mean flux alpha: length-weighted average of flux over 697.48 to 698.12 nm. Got 27.1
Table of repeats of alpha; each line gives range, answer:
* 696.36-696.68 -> 24.7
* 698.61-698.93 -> 26.9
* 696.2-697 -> 25.1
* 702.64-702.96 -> 25.4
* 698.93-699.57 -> 26.1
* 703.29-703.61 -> 26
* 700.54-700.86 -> 26.6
